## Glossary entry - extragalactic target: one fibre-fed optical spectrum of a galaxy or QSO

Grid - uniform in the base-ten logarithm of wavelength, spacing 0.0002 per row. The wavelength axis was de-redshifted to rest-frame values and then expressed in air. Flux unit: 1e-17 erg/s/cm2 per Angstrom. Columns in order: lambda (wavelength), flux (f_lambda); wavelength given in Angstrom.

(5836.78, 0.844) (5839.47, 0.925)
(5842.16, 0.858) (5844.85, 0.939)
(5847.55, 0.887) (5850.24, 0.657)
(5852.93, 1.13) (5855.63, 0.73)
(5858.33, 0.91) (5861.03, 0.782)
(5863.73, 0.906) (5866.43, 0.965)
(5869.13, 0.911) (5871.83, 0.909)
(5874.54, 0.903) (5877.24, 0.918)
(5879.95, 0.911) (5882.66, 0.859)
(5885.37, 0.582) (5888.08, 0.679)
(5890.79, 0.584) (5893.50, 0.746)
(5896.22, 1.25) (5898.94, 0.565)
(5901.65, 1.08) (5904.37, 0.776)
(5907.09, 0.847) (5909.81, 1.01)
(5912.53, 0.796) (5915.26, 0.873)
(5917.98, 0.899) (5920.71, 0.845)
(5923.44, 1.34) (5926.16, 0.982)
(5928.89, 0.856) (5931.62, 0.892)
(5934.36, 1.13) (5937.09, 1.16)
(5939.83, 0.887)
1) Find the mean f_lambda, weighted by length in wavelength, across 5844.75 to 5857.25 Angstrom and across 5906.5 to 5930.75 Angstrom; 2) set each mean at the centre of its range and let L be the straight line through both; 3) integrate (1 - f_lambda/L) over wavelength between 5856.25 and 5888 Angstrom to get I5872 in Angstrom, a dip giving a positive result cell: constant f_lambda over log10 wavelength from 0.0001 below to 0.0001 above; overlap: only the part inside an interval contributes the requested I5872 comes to 1.0 Angstrom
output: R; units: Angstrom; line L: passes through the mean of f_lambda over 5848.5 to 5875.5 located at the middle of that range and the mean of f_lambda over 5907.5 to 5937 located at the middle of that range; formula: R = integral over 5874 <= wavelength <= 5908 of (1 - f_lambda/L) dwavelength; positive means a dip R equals 3.73 Angstrom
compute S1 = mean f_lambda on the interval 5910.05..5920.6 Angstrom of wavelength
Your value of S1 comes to 0.871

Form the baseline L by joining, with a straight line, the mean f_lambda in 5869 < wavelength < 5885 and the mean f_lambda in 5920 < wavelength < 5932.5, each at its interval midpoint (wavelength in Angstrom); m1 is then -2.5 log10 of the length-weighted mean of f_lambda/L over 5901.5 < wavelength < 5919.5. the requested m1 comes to 0.09 mag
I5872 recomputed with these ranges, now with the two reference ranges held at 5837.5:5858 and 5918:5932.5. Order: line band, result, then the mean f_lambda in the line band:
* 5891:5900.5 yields 1.1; 0.826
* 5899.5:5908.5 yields 0.7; 0.872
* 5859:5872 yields 0.1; 0.894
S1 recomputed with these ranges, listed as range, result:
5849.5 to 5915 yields 0.852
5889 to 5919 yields 0.854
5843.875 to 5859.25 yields 0.873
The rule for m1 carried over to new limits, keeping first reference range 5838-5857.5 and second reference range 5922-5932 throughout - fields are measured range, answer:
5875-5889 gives 0.18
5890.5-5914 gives 0.14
